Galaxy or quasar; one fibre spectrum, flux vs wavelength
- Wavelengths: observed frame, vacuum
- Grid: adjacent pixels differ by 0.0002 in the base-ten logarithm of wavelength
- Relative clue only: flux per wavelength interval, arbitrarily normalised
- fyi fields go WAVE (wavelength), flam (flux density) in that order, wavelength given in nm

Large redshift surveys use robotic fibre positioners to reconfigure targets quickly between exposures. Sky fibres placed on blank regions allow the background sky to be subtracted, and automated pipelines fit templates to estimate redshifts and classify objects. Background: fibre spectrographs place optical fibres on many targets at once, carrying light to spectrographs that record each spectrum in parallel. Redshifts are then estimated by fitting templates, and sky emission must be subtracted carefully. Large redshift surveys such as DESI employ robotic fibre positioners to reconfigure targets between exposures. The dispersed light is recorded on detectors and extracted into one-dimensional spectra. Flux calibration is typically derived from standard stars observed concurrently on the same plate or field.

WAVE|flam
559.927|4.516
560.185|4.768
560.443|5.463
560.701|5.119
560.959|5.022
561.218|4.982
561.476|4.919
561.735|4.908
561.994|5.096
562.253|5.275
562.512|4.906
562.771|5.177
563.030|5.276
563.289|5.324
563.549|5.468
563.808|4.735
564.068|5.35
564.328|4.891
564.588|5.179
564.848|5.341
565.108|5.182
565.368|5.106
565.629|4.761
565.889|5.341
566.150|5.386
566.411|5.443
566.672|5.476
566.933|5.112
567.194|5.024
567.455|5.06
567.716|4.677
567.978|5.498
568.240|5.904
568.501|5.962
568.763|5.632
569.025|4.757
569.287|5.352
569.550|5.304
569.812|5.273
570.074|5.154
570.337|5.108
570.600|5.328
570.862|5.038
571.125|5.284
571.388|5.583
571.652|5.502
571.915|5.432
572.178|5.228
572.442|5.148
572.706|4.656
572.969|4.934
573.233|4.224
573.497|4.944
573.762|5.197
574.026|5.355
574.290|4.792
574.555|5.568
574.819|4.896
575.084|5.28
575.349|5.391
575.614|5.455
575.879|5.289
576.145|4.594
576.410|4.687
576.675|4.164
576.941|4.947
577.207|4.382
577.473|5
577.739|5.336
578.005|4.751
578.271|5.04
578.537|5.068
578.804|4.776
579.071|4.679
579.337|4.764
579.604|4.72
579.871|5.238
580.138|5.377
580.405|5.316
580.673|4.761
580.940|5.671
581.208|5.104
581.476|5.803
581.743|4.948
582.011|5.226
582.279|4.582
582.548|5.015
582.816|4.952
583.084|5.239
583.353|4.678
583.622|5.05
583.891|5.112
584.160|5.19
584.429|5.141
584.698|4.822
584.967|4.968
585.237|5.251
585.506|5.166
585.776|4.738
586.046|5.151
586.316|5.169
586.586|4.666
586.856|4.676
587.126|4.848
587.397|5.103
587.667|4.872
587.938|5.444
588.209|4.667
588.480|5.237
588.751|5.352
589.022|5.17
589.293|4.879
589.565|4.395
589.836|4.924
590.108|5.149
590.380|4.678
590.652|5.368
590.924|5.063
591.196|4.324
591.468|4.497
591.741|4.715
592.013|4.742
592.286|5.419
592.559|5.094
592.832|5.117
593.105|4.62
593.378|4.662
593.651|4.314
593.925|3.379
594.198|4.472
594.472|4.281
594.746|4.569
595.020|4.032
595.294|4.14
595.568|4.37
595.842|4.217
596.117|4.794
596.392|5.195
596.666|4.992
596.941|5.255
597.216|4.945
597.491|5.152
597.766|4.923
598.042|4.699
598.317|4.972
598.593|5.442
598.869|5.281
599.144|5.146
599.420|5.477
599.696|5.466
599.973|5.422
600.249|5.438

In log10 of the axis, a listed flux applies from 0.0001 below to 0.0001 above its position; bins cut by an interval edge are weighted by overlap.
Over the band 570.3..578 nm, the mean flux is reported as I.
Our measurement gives 5.05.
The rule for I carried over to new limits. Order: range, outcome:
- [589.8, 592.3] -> 4.86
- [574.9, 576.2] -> 5.22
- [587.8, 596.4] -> 4.72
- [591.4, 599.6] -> 4.77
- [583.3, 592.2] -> 4.95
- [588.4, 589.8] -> 4.99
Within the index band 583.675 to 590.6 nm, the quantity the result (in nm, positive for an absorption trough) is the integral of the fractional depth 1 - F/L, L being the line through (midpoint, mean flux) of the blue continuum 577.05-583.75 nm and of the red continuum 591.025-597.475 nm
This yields -0.24 nm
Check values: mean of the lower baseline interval 5.02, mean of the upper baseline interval 4.63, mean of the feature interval 5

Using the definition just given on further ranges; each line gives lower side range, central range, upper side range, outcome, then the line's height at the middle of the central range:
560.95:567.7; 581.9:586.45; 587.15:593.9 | -0.08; 4.94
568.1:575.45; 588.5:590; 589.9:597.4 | -0.05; 4.79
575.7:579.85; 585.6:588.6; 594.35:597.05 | -0.17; 4.7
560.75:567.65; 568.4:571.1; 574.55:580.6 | -0.11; 5.07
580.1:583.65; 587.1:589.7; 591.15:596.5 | -0.11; 4.81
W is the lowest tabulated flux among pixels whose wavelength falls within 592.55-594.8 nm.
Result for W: 3.379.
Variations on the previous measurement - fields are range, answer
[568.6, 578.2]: 4.164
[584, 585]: 4.822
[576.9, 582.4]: 4.382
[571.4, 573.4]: 4.224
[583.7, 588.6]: 4.666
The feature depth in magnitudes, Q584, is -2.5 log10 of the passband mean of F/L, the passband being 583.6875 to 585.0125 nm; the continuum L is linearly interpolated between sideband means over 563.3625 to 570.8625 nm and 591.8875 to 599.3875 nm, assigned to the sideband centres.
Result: -0.022 mag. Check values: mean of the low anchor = 5.24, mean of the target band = 5.05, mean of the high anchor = 4.76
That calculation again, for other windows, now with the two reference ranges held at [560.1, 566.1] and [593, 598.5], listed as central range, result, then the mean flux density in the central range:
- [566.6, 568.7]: -0.06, 5.35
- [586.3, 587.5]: -0.03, 4.86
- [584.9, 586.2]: -0.06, 5.06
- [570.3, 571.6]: -0.06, 5.29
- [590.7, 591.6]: -0.01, 4.7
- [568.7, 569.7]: -0.04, 5.23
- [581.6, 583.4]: -0.03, 4.97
